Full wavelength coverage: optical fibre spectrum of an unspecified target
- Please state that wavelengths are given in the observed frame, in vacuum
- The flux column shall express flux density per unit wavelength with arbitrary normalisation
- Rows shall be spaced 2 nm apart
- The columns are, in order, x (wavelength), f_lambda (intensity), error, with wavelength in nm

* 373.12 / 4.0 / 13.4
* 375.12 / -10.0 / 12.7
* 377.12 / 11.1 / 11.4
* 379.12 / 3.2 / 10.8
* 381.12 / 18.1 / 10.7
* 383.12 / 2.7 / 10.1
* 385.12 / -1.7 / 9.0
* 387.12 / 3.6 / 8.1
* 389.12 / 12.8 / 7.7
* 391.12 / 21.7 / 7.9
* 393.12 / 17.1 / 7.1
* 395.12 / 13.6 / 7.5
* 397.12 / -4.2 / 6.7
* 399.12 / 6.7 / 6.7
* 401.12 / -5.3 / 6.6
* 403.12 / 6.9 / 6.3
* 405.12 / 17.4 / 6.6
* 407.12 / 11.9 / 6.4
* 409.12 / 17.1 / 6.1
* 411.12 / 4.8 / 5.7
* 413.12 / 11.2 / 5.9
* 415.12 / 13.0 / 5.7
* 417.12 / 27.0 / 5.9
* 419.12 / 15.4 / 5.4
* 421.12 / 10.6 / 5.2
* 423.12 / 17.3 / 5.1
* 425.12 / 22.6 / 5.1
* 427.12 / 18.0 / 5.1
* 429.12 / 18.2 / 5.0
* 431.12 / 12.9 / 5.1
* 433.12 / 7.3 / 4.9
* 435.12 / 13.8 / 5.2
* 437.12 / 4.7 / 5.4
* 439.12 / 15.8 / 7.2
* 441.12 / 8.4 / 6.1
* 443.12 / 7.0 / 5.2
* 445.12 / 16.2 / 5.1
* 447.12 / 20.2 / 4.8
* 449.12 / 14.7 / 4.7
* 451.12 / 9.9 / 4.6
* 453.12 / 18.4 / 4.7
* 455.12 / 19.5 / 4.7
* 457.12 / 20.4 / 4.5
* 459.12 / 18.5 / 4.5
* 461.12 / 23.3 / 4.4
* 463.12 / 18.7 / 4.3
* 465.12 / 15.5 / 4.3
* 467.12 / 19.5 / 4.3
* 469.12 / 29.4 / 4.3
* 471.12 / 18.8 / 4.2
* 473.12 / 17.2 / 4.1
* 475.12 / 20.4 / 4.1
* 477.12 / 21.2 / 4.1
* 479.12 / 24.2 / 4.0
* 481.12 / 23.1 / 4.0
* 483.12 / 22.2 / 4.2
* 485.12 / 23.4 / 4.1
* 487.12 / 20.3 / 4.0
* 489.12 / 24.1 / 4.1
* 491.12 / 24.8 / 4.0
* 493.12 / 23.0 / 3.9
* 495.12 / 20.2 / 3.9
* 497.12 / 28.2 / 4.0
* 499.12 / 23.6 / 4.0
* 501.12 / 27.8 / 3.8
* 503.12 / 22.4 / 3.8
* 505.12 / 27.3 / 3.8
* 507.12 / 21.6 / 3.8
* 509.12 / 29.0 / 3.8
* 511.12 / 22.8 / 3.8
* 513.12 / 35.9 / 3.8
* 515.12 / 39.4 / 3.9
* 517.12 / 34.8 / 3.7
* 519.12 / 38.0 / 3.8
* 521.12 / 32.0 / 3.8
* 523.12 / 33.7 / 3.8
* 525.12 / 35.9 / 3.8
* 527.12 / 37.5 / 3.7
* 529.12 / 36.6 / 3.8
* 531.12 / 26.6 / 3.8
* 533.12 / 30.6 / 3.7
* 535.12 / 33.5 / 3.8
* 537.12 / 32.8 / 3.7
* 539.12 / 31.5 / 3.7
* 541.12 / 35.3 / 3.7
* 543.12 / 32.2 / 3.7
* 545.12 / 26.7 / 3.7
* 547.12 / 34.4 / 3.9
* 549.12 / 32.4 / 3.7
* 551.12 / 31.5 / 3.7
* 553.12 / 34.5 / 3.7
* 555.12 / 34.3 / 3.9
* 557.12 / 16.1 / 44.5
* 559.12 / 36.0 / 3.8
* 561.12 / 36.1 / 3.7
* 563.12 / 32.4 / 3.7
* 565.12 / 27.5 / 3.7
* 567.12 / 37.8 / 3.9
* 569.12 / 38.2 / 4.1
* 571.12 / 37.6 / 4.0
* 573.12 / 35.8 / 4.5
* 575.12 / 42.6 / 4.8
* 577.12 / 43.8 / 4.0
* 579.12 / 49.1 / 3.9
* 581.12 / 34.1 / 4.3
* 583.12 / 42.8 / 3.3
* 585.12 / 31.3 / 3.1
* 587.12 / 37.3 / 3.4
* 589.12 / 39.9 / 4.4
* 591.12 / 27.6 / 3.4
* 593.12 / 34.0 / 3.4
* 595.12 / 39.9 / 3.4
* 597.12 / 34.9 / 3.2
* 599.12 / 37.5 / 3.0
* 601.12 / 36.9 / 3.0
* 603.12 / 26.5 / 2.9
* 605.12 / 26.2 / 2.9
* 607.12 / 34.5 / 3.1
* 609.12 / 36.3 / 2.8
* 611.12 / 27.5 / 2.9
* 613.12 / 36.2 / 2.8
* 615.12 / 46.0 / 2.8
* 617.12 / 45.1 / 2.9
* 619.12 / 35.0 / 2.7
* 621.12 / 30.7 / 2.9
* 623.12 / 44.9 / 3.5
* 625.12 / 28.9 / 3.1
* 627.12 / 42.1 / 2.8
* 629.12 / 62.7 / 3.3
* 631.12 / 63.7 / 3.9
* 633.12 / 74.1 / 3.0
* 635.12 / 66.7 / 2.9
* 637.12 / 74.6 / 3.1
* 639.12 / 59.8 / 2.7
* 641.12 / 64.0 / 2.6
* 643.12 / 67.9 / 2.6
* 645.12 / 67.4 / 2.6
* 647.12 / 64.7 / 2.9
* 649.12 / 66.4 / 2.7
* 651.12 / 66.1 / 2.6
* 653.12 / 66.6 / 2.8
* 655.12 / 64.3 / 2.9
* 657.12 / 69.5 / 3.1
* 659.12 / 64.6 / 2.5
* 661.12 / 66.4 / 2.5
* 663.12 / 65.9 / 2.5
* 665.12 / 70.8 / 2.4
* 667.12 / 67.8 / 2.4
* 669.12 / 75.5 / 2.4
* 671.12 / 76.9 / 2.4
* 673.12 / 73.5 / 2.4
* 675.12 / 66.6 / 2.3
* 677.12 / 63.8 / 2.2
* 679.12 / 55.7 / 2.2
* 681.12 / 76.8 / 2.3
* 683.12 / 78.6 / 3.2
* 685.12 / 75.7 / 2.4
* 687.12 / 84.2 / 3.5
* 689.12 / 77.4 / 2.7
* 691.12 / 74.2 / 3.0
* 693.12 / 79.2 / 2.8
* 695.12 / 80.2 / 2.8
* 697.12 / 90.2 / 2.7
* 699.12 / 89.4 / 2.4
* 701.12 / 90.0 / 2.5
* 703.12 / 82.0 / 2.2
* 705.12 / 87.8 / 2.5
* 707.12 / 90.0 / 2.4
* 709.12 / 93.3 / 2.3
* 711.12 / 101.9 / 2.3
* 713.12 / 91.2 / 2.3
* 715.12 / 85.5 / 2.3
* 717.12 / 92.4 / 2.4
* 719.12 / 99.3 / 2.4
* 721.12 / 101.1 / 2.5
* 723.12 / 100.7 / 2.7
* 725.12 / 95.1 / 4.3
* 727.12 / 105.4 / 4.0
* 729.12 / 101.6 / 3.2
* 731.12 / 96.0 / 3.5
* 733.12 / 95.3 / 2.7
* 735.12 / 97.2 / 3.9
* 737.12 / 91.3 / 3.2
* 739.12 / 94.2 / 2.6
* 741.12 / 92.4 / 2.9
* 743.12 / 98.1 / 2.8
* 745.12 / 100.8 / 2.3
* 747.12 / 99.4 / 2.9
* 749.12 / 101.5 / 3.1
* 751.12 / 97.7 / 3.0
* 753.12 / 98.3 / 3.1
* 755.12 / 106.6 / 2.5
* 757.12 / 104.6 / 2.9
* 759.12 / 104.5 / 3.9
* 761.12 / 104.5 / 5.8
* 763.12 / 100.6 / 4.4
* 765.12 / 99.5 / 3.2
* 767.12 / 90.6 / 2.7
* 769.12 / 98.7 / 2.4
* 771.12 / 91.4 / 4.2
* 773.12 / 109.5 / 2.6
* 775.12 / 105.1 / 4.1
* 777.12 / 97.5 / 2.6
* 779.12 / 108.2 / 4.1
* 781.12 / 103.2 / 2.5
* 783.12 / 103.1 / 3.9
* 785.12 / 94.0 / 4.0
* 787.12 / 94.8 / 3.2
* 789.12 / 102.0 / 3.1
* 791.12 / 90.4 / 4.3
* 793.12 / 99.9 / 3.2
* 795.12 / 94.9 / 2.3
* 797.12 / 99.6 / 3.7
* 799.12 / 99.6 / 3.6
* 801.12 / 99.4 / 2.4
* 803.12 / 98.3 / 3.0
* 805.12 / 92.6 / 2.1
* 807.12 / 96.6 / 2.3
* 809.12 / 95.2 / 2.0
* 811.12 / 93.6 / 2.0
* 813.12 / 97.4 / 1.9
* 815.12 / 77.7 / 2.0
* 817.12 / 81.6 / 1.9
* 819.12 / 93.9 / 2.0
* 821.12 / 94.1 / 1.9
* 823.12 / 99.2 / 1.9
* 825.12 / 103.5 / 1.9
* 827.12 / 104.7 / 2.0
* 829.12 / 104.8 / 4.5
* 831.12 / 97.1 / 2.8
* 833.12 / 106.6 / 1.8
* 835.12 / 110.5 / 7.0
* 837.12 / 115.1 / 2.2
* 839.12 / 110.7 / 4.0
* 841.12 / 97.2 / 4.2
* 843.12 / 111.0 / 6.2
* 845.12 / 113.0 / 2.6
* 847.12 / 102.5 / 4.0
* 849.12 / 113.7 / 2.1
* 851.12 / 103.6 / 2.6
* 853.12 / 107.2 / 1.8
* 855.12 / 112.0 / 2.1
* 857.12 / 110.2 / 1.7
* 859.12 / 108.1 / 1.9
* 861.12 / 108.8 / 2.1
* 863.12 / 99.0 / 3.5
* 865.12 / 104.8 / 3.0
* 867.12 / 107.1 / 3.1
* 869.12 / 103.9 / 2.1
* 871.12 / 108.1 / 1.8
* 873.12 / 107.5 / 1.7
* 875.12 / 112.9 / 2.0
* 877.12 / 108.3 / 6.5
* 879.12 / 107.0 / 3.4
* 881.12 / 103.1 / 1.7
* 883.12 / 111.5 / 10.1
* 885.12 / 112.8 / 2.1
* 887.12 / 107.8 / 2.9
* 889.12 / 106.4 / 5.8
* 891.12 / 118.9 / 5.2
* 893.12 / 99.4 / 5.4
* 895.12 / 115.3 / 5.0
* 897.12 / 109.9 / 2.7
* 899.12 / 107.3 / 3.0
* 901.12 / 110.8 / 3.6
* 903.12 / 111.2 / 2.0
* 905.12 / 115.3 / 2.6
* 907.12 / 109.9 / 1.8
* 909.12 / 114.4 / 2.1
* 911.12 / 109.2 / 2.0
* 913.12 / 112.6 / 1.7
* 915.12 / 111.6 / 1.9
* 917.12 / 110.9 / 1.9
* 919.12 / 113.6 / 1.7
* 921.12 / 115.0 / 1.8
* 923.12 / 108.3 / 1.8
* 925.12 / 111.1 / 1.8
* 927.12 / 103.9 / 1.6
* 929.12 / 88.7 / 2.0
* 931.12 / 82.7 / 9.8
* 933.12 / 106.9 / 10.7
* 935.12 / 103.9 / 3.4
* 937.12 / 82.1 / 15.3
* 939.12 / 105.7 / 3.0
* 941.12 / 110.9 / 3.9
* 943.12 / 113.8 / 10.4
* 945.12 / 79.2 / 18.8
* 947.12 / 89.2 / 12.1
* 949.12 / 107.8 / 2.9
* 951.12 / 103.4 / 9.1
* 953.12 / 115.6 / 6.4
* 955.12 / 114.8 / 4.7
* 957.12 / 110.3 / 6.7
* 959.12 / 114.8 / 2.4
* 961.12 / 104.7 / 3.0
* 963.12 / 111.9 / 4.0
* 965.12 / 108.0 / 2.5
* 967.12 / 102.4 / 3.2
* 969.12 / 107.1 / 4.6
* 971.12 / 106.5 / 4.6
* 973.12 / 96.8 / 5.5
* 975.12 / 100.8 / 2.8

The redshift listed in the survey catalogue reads 0.576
